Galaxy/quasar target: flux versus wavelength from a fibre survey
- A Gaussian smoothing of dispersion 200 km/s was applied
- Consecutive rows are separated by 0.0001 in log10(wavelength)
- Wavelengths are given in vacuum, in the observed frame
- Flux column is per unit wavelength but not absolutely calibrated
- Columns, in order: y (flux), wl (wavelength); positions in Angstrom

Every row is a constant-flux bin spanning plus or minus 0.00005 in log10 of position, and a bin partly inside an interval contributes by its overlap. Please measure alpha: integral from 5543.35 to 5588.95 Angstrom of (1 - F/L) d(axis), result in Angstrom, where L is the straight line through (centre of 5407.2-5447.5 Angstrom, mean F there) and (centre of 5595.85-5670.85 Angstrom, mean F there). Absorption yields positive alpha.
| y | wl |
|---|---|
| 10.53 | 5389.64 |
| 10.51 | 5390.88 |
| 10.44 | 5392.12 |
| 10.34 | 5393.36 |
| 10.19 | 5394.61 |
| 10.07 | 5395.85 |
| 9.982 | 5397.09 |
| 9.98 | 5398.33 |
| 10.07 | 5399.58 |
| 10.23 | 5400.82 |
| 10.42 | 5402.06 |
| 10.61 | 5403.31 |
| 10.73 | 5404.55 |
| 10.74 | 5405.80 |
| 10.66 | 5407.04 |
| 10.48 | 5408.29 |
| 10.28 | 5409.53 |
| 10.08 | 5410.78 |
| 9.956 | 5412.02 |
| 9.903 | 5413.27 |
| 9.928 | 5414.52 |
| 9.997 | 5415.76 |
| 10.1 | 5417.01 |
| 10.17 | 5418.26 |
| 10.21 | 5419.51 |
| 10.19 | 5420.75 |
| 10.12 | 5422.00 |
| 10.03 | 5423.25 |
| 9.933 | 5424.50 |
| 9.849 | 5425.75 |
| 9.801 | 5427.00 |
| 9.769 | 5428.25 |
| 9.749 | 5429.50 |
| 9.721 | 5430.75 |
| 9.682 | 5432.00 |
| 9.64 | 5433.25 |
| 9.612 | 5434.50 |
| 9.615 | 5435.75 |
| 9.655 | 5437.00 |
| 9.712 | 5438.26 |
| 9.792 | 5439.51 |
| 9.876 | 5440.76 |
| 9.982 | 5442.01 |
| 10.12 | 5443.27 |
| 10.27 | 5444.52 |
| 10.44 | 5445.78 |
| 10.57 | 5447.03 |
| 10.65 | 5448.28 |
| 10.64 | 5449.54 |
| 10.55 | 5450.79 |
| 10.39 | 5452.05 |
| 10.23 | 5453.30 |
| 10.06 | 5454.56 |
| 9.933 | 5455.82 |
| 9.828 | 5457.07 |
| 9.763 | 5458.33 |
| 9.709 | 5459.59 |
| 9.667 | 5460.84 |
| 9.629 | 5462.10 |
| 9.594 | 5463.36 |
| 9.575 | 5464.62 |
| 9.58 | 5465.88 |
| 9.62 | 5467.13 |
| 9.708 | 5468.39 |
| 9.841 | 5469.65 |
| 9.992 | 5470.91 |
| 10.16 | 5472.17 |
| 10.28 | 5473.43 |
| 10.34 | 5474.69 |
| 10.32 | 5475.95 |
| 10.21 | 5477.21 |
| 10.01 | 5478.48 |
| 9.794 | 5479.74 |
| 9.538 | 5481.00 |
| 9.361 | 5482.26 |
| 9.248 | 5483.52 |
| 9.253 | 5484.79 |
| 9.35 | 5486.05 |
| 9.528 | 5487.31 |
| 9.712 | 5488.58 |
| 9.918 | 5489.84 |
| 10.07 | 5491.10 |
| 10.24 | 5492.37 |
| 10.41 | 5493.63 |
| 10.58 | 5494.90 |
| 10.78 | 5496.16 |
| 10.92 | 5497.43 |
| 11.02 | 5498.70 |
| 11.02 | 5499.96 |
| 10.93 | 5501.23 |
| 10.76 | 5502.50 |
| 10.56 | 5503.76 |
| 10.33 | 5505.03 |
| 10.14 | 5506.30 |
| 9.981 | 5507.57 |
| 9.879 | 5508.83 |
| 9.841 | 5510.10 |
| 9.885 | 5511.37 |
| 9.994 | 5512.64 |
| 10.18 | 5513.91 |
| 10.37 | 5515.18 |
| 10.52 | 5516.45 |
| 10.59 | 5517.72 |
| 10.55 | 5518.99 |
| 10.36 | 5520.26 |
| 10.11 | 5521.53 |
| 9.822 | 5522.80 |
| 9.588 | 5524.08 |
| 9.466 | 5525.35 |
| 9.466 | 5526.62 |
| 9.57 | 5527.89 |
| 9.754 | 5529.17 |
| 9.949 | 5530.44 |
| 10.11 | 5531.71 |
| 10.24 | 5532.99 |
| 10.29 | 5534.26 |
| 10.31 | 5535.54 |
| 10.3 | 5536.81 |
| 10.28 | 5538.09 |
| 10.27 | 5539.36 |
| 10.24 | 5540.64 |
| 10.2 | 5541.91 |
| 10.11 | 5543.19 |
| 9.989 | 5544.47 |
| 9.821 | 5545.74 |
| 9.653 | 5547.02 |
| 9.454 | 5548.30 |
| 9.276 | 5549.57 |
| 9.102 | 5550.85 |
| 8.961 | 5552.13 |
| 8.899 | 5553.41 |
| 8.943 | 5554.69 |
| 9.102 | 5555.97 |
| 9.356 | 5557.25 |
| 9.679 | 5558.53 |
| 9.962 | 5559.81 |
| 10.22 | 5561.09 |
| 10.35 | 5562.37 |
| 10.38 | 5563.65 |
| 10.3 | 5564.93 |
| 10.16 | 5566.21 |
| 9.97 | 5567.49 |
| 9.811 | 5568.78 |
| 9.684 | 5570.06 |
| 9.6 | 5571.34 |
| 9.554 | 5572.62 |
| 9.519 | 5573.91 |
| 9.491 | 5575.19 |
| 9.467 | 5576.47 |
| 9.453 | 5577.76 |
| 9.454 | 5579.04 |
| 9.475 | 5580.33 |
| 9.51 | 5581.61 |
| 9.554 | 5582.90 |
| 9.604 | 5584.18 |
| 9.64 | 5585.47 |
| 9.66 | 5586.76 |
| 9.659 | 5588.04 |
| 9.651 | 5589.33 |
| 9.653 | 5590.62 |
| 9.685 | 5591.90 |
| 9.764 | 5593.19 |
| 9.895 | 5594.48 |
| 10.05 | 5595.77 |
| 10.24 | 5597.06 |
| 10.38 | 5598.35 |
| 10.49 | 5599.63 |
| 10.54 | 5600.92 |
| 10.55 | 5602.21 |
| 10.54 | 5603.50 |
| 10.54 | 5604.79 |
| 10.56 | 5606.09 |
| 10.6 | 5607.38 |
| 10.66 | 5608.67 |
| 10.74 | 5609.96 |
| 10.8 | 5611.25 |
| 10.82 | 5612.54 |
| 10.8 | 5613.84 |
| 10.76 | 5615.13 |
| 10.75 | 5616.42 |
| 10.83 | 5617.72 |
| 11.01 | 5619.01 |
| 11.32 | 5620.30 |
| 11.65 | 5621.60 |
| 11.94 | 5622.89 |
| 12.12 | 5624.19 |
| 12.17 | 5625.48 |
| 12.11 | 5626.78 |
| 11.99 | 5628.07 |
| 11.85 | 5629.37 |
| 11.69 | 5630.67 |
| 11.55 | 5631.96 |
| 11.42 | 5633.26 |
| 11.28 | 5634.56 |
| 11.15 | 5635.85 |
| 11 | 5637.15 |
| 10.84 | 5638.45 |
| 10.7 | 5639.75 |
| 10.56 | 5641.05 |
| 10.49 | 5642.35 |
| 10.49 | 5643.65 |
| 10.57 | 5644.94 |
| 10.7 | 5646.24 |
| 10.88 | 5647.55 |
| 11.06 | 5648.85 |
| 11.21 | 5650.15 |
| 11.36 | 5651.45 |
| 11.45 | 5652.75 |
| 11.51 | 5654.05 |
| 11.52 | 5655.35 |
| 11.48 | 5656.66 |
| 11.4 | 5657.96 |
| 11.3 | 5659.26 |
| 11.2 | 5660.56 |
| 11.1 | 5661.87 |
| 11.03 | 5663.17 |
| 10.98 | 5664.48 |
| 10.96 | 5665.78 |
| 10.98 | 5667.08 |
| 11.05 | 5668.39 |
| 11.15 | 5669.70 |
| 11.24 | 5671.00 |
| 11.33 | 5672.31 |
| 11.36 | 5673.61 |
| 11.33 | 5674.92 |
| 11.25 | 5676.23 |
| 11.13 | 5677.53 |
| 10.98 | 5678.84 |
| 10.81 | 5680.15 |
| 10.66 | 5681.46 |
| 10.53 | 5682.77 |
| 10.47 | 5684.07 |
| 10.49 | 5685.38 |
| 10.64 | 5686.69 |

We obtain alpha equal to 4.61 Angstrom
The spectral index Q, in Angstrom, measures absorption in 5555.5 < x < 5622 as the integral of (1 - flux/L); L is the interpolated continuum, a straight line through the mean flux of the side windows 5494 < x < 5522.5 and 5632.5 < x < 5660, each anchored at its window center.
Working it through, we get 4.2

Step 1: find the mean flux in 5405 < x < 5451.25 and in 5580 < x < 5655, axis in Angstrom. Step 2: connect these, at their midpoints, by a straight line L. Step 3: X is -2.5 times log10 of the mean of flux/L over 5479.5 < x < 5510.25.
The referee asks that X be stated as 0.02 mag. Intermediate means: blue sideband 10.1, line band 10.1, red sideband 10.7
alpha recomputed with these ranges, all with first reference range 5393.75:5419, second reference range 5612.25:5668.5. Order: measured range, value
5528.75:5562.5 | 3.2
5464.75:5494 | 1.9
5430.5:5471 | 1.9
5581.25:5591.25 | 1.2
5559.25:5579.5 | 2.0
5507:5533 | 1.7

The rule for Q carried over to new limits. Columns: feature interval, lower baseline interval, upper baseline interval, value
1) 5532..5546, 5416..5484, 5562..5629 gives 0.00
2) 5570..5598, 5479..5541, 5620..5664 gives 2.91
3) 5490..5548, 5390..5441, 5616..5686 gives 1.94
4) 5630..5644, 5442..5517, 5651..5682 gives -0.01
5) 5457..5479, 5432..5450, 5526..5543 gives 0.35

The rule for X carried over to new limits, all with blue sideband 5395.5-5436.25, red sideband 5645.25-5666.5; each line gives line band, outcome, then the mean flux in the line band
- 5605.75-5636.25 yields -0.03 mag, 11.3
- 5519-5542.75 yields 0.06 mag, 10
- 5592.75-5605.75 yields 0.06 mag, 10.3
